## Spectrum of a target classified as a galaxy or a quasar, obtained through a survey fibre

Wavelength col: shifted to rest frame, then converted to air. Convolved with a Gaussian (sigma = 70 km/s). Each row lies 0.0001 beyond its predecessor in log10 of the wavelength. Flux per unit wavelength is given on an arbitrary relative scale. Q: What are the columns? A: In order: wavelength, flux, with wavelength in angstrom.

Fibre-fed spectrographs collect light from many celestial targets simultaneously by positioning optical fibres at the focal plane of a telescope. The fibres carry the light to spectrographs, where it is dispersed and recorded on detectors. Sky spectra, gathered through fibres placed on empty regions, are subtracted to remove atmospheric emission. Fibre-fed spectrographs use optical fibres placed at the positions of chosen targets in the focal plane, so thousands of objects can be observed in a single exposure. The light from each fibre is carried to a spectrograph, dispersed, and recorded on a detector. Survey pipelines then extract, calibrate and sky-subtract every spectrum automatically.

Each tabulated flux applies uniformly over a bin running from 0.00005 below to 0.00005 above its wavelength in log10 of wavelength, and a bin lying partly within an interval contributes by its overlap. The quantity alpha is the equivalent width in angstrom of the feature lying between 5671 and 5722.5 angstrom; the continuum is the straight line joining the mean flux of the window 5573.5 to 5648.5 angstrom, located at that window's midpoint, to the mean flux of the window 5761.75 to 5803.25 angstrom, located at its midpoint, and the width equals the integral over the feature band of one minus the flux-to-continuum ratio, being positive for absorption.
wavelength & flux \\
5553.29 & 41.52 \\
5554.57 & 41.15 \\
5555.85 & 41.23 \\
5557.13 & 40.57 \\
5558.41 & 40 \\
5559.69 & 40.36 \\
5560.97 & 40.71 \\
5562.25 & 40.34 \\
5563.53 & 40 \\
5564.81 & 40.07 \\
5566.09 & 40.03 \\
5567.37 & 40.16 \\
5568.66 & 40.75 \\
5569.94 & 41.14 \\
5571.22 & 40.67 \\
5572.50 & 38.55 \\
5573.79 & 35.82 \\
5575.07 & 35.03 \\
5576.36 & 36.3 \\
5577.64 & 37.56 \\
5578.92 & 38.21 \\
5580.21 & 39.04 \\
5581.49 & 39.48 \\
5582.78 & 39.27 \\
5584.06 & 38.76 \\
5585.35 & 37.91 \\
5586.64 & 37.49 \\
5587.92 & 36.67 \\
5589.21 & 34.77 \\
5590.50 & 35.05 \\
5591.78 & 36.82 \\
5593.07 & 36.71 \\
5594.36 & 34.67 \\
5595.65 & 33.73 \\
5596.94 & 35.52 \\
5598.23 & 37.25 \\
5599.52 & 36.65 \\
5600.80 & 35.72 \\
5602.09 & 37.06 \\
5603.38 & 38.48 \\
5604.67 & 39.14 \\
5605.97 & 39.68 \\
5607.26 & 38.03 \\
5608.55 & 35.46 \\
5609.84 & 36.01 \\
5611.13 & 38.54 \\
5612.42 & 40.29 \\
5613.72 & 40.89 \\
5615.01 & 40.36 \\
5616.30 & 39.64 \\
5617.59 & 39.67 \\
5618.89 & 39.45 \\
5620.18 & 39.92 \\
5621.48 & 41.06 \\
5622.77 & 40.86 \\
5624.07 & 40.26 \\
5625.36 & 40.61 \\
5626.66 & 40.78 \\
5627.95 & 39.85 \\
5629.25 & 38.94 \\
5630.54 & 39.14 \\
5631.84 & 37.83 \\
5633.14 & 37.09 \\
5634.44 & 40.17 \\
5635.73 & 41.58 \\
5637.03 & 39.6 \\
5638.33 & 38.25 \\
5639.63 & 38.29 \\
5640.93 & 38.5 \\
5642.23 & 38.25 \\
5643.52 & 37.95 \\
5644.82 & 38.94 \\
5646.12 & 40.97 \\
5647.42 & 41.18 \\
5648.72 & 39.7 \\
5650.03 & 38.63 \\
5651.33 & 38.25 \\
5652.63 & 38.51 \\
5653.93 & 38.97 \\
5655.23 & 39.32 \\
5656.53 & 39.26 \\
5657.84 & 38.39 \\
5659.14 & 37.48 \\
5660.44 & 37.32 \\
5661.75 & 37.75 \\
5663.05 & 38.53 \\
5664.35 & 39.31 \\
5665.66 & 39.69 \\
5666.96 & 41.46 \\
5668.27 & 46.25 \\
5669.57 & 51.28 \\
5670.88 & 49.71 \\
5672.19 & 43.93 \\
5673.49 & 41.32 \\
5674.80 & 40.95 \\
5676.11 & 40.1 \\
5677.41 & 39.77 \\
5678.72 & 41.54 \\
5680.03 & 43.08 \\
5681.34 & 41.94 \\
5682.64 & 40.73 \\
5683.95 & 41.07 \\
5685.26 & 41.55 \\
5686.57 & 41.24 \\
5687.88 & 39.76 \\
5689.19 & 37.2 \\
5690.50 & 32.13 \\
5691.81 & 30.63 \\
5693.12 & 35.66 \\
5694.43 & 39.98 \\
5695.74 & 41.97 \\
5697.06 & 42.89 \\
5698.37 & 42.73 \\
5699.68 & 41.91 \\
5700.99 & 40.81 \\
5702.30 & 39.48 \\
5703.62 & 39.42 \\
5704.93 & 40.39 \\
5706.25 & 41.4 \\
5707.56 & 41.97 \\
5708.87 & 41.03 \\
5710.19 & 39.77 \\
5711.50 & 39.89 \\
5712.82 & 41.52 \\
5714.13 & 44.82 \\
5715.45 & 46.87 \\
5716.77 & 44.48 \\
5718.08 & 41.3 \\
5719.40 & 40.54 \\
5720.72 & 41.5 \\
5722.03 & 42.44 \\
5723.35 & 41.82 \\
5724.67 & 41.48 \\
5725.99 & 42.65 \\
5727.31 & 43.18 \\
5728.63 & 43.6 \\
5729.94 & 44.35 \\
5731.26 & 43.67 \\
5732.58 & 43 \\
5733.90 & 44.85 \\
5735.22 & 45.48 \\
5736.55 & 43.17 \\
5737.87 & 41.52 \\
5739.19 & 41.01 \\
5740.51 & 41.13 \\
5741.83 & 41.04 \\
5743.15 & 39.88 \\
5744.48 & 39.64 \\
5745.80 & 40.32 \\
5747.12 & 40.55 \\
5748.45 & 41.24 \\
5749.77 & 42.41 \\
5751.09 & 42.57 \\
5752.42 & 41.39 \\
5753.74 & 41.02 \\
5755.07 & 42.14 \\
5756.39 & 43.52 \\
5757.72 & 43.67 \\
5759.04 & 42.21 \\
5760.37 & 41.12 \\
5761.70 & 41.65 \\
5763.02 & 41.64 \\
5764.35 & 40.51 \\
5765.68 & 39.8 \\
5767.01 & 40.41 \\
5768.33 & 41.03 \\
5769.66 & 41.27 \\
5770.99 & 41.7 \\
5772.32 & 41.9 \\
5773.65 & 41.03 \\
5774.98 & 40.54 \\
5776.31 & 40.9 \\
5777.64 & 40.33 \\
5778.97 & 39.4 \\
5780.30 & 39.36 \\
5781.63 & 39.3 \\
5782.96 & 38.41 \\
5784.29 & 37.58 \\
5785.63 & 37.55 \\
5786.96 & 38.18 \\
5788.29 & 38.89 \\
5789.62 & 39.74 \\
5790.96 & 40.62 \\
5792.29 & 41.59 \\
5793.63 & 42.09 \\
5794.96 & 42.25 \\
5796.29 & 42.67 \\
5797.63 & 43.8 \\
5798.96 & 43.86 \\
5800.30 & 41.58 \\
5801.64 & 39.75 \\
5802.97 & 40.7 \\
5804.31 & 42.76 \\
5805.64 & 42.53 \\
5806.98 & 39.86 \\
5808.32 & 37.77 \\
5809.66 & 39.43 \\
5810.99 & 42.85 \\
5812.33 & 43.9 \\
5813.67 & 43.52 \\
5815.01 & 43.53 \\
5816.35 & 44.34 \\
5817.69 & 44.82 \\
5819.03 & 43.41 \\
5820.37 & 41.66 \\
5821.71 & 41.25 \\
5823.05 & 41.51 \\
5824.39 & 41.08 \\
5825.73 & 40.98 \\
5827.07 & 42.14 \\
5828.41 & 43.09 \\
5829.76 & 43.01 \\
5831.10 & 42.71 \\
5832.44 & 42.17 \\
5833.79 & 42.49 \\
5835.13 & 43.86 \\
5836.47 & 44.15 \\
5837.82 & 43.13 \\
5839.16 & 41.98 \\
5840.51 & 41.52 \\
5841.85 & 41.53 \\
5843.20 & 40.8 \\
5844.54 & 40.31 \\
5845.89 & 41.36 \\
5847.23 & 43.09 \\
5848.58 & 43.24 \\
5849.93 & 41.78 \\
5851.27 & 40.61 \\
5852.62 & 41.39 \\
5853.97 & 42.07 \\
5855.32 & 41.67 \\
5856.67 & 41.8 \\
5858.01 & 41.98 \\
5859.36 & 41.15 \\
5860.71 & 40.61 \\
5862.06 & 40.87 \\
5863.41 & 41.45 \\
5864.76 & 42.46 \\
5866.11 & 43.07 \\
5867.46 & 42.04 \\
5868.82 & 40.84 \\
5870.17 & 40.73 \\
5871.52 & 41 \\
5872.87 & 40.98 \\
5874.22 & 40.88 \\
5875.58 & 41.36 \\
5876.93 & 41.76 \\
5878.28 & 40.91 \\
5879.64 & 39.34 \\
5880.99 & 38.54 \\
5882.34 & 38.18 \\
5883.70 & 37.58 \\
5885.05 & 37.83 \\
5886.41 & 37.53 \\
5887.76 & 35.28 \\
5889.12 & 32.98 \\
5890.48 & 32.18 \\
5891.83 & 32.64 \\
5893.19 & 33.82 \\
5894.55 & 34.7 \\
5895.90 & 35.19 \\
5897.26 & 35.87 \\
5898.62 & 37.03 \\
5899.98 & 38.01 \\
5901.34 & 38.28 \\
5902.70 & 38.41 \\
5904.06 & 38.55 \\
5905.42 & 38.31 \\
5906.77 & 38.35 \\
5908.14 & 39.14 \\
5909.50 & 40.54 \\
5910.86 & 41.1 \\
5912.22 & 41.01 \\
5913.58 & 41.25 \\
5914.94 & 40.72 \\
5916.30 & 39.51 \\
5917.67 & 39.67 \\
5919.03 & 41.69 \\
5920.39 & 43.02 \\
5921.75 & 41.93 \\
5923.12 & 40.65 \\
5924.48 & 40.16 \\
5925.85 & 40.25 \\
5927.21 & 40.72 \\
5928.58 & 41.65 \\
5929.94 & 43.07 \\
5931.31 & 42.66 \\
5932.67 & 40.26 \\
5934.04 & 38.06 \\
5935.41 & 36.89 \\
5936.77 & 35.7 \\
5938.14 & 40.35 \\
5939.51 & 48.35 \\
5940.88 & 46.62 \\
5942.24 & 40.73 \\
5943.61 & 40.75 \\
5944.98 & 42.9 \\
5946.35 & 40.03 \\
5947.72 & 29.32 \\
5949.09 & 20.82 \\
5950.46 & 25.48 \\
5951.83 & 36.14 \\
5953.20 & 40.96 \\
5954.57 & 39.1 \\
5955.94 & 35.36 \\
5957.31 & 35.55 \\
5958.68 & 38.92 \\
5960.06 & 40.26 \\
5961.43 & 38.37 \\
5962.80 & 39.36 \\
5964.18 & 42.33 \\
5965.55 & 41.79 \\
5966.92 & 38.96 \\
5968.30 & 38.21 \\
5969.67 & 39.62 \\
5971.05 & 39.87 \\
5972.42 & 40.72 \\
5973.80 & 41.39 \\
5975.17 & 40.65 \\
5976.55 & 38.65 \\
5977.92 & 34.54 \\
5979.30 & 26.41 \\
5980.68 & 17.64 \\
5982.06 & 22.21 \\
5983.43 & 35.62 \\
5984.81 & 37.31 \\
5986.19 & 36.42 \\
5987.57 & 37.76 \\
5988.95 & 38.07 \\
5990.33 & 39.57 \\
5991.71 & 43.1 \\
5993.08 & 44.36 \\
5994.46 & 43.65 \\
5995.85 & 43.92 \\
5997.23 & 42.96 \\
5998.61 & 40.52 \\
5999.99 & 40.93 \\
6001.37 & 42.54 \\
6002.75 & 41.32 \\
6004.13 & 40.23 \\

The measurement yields -1.8 angstrom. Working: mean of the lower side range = 38.3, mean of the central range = 40.9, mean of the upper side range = 40.6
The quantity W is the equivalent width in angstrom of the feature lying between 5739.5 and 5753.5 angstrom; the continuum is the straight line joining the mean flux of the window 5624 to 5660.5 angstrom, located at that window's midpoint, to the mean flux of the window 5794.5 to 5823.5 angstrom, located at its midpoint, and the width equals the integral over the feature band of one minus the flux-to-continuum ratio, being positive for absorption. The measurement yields 0.0 angstrom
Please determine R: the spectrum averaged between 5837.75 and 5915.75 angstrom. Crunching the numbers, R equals 39.6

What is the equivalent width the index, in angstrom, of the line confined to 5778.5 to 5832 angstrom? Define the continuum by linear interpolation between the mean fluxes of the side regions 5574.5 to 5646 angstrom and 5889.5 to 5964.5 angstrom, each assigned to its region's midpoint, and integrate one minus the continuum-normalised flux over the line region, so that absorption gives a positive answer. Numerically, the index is -4.0 angstrom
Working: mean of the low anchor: 38.3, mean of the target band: 41.4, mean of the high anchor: 38.6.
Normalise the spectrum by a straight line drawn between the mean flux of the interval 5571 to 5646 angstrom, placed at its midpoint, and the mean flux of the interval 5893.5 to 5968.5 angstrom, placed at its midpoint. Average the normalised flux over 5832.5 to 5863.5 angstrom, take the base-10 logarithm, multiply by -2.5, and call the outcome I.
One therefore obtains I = -0.08 mag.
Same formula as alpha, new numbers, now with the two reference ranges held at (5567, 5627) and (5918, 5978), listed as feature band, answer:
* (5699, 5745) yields -4.2 angstrom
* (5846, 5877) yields -2.1 angstrom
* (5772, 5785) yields -0.4 angstrom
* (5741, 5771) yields -2.1 angstrom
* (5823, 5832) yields -0.8 angstrom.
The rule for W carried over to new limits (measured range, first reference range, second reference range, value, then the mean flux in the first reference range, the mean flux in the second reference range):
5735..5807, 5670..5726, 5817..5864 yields 0.8 angstrom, 41.1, 42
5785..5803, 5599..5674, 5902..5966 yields -0.7 angstrom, 39.7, 39.3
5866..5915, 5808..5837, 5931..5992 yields 1.9 angstrom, 42.5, 37.3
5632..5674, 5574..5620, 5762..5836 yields -1.6 angstrom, 37.6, 41.3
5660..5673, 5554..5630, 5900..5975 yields -1.3 angstrom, 38.6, 39.3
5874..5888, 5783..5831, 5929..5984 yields 0.1 angstrom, 41.5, 37.4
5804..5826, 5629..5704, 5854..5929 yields -1.4 angstrom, 40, 39.4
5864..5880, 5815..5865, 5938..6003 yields -0.1 angstrom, 42.1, 38.1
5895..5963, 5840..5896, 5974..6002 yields -0.6 angstrom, 39.8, 37.4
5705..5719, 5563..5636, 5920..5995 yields -1.4 angstrom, 38.4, 38.2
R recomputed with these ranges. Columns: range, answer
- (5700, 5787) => 41.4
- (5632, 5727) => 40.5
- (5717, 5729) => 42.1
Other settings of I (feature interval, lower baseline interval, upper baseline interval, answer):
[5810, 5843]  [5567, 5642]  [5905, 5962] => -0.10 mag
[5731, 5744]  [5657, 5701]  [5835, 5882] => -0.04 mag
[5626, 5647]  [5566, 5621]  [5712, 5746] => 0.01 mag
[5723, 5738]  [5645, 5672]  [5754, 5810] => -0.07 mag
